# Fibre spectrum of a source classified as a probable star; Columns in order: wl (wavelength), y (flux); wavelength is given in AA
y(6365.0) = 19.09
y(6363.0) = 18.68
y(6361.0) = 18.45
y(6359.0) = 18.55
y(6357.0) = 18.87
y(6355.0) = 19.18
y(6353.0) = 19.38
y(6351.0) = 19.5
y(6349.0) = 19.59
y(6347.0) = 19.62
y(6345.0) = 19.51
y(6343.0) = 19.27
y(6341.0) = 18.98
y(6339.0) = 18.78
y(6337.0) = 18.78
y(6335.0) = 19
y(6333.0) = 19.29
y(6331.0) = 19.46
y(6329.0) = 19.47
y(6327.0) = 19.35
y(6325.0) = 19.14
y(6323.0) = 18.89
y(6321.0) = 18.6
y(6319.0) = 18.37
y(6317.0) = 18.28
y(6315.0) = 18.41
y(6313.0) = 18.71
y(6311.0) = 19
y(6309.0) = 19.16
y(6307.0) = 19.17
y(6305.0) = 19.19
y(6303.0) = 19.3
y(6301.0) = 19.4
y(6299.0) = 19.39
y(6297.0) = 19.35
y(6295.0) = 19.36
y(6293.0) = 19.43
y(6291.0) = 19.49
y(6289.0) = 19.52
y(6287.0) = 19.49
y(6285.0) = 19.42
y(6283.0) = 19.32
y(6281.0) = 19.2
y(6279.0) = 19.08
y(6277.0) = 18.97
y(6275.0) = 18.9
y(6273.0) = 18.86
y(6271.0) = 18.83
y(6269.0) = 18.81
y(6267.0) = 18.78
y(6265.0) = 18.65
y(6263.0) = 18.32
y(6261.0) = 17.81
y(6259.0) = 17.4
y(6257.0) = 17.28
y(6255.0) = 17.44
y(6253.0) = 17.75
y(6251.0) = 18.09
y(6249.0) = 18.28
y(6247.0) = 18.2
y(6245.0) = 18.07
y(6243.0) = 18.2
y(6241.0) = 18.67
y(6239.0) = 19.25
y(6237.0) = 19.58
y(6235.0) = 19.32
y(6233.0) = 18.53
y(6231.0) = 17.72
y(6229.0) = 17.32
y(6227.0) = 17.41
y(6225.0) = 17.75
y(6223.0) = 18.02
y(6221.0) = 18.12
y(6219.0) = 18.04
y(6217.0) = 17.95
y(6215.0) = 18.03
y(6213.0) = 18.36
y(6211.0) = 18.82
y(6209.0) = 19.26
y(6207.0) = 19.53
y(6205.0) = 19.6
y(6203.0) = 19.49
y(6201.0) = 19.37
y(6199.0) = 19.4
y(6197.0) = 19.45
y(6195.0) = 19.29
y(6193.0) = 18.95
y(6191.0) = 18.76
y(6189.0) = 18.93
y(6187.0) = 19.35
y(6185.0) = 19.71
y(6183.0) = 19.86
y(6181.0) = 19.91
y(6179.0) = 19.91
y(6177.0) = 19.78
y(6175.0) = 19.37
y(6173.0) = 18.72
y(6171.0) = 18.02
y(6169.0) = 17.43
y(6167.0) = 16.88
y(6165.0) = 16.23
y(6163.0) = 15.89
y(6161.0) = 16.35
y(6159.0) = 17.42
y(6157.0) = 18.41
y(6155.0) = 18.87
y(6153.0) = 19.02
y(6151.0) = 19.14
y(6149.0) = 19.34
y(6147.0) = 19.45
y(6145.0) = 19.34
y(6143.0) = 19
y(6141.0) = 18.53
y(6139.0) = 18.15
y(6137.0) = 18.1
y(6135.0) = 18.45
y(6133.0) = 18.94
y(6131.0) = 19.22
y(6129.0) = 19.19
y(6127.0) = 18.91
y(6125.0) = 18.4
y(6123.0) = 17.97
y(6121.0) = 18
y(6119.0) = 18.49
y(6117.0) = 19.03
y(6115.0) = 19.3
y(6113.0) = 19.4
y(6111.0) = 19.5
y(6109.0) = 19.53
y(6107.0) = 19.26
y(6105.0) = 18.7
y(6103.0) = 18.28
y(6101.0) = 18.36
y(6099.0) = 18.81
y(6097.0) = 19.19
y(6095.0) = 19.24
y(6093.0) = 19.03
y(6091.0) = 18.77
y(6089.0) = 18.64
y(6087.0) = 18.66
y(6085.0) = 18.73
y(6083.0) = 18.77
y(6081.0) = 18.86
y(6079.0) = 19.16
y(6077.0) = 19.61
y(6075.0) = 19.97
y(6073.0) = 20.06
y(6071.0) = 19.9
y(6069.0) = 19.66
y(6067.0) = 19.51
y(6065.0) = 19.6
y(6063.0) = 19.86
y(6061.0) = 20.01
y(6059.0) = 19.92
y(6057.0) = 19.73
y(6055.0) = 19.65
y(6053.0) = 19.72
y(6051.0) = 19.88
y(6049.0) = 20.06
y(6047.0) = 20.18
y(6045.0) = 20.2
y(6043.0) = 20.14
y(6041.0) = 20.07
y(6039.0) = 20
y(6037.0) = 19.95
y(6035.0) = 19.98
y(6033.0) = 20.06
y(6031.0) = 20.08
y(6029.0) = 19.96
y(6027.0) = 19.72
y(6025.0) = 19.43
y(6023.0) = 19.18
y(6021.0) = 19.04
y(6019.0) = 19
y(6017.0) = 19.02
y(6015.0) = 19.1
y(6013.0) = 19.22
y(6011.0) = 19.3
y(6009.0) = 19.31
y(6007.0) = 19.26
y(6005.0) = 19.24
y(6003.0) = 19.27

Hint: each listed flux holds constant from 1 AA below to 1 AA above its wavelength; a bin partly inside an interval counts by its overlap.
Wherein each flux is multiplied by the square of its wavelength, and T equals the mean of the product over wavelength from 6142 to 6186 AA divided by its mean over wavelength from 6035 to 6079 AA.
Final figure 1.0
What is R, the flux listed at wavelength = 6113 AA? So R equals 19.4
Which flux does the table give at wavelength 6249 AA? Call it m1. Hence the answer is 18.28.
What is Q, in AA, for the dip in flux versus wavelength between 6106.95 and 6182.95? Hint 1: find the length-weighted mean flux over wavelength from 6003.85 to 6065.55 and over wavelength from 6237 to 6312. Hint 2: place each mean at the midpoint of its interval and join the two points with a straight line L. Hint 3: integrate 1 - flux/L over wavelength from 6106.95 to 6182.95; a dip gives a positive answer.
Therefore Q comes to 2.60 AA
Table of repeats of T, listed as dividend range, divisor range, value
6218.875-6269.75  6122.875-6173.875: 1.03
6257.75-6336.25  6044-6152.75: 1.06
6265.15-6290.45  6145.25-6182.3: 1.08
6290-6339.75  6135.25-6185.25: 1.08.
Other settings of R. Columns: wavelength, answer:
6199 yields 19.4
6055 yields 19.65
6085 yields 18.73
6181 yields 19.91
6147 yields 19.45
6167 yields 16.88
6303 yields 19.3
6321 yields 18.6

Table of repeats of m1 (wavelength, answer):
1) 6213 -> 18.36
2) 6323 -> 18.89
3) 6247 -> 18.2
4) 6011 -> 19.3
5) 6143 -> 19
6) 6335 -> 19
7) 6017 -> 19.02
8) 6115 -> 19.3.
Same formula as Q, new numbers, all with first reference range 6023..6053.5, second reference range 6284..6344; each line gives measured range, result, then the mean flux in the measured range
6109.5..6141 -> 1.50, 18.7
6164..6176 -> 1.09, 17.8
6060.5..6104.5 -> 1.36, 19.2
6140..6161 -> 0.93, 18.7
